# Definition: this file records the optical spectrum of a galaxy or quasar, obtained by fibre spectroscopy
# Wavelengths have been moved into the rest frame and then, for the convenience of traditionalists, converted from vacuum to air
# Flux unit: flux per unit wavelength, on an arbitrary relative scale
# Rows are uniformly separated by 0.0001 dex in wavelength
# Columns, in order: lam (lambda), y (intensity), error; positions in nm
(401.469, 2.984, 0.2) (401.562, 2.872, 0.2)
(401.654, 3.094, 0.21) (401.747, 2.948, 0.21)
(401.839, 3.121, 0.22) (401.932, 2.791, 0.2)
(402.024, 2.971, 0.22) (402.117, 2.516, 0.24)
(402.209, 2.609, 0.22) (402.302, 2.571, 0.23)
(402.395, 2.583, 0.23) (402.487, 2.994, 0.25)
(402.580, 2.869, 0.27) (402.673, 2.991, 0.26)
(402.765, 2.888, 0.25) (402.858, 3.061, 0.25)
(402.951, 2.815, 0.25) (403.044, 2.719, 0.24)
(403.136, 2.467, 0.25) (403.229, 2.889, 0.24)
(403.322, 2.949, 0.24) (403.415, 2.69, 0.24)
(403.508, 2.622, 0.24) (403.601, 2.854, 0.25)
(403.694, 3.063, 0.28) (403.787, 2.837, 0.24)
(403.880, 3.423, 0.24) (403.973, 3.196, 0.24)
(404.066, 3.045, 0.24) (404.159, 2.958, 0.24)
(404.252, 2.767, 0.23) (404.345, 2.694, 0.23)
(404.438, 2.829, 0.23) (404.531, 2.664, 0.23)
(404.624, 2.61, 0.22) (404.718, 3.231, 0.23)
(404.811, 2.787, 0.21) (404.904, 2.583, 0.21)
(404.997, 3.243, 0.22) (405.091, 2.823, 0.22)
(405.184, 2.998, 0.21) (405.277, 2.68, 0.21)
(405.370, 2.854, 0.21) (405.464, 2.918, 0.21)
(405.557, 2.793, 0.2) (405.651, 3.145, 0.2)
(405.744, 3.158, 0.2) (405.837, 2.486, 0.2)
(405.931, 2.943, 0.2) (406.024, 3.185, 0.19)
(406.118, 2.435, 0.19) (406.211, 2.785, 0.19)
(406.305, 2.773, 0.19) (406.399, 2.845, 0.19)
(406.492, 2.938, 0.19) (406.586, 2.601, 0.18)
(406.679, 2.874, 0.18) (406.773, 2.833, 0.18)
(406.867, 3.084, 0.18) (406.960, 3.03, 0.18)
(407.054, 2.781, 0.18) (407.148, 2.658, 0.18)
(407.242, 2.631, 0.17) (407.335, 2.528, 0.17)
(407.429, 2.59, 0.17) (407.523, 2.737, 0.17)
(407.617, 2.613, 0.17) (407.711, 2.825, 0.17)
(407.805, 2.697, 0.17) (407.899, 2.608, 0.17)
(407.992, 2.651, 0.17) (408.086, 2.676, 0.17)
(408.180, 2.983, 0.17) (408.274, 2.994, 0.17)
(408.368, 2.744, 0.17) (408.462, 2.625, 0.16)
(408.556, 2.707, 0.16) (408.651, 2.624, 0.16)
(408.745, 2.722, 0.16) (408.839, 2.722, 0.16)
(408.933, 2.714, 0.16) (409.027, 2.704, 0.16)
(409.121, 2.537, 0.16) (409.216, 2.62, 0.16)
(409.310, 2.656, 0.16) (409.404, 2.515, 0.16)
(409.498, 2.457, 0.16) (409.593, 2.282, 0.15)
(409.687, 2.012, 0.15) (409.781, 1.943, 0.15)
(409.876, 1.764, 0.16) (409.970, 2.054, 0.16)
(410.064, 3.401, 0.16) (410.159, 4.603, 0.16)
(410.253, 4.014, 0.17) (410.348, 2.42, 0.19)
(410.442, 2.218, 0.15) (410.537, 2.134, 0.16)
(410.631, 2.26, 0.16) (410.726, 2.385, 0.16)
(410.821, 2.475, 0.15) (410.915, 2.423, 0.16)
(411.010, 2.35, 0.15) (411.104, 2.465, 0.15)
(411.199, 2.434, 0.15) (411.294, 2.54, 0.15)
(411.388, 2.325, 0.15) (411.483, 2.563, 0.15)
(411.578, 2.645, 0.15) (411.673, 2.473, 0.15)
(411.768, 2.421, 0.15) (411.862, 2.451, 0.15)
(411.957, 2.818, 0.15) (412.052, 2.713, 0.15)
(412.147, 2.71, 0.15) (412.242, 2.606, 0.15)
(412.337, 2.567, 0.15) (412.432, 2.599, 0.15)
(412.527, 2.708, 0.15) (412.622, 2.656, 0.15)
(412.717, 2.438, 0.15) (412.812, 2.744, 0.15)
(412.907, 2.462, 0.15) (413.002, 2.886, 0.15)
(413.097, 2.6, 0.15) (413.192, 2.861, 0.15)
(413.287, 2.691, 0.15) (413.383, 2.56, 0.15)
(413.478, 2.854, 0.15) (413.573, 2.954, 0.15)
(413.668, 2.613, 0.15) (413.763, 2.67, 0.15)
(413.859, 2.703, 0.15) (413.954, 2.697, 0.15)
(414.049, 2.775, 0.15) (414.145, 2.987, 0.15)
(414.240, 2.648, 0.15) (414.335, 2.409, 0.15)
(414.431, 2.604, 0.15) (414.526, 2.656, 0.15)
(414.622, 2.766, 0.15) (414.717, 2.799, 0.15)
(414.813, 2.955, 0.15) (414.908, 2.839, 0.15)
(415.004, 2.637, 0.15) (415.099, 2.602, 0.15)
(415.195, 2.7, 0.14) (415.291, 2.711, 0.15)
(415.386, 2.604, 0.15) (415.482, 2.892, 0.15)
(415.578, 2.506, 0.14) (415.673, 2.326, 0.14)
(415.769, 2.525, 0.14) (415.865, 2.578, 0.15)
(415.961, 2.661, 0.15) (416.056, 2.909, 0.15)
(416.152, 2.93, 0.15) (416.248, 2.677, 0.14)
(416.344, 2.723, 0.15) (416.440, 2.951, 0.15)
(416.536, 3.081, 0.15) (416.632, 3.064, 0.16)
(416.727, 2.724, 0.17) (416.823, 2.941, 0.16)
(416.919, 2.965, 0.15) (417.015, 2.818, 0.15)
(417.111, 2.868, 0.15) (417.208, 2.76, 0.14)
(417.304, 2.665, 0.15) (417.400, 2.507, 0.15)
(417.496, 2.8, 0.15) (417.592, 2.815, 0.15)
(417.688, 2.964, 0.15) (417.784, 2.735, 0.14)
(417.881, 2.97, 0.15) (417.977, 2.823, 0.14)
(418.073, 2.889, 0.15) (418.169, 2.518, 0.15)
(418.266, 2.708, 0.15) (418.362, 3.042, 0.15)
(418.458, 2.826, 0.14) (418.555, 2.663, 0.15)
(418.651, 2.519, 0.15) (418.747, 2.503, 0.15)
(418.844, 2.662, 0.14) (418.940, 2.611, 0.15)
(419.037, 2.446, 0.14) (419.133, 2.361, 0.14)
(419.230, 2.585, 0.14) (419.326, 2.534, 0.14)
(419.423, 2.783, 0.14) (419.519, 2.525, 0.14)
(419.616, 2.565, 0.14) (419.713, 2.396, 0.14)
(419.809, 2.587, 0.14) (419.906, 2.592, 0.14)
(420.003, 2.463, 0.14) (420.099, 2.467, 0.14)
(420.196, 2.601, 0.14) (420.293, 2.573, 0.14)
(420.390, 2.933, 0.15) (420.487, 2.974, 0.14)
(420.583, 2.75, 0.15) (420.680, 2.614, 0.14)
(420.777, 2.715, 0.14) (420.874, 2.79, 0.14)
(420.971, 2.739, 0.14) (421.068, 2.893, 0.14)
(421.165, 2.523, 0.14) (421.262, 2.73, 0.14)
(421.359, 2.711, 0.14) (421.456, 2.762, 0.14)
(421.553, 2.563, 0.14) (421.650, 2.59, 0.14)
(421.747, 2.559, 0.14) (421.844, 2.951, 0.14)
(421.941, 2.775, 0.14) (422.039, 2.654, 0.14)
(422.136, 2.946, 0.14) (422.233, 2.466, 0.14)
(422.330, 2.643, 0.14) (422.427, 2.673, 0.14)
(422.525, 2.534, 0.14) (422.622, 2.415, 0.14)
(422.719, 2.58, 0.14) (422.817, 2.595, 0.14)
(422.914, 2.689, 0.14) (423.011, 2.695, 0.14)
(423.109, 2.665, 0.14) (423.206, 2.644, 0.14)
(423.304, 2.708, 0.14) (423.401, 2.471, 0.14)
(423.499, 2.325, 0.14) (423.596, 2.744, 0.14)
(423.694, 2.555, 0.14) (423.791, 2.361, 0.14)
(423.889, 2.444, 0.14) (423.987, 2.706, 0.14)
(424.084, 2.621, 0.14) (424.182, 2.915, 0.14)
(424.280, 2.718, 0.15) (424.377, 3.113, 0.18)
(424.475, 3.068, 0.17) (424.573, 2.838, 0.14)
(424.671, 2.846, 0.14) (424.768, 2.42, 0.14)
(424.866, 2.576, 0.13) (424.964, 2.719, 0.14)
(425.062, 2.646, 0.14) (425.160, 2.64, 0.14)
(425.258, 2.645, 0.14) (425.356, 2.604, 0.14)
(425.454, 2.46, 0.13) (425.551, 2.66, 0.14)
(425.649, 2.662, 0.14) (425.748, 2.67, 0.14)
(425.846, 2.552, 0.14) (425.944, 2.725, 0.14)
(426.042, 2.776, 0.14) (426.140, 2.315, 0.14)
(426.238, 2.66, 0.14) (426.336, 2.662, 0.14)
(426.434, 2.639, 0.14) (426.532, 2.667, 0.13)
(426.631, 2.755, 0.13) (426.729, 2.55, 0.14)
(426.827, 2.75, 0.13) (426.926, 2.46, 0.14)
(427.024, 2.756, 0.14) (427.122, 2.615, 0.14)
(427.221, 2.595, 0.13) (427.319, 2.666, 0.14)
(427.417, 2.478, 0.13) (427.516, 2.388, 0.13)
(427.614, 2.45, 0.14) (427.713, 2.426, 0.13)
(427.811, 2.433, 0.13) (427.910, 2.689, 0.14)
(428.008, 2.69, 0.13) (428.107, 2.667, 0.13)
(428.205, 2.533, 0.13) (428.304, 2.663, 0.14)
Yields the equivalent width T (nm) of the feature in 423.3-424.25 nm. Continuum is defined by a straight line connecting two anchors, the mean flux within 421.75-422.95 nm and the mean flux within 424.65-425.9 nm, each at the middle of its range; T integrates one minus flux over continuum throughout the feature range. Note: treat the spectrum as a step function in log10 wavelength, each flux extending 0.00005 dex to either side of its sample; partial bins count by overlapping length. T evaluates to 0.02 nm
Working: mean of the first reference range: 2.66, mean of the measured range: 2.58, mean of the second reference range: 2.62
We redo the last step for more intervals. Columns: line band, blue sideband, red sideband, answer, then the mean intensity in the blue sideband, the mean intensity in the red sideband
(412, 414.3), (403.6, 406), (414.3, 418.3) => 0.083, 2.91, 2.75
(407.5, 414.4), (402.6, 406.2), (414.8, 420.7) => 0.399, 2.88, 2.71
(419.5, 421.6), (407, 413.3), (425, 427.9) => -0.044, 2.62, 2.6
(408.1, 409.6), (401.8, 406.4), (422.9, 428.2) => 0.070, 2.85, 2.63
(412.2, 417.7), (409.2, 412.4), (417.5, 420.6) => -0.244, 2.55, 2.67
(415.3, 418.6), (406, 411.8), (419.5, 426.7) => -0.156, 2.65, 2.65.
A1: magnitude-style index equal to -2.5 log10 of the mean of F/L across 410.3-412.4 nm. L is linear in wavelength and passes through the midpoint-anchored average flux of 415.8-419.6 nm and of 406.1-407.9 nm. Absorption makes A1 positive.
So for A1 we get 0.114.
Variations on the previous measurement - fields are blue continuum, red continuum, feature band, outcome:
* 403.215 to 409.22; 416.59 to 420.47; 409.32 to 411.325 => 0.098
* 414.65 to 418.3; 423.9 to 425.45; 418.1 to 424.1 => 0.044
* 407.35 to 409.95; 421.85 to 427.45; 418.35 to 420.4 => 0.015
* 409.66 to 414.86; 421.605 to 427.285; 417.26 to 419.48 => -0.022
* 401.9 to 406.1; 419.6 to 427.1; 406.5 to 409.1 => 0.031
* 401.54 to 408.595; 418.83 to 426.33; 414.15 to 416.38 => 0.014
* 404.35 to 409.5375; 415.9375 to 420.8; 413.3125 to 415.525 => 0.007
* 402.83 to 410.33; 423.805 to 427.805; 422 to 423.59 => 0.022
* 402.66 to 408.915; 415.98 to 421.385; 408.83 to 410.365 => 0.046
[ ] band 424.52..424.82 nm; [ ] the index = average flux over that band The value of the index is 2.71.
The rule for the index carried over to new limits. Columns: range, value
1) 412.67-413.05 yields 2.63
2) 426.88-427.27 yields 2.61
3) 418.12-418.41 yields 2.76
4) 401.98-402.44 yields 2.65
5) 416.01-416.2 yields 2.92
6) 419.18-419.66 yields 2.6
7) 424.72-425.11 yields 2.59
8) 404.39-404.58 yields 2.75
